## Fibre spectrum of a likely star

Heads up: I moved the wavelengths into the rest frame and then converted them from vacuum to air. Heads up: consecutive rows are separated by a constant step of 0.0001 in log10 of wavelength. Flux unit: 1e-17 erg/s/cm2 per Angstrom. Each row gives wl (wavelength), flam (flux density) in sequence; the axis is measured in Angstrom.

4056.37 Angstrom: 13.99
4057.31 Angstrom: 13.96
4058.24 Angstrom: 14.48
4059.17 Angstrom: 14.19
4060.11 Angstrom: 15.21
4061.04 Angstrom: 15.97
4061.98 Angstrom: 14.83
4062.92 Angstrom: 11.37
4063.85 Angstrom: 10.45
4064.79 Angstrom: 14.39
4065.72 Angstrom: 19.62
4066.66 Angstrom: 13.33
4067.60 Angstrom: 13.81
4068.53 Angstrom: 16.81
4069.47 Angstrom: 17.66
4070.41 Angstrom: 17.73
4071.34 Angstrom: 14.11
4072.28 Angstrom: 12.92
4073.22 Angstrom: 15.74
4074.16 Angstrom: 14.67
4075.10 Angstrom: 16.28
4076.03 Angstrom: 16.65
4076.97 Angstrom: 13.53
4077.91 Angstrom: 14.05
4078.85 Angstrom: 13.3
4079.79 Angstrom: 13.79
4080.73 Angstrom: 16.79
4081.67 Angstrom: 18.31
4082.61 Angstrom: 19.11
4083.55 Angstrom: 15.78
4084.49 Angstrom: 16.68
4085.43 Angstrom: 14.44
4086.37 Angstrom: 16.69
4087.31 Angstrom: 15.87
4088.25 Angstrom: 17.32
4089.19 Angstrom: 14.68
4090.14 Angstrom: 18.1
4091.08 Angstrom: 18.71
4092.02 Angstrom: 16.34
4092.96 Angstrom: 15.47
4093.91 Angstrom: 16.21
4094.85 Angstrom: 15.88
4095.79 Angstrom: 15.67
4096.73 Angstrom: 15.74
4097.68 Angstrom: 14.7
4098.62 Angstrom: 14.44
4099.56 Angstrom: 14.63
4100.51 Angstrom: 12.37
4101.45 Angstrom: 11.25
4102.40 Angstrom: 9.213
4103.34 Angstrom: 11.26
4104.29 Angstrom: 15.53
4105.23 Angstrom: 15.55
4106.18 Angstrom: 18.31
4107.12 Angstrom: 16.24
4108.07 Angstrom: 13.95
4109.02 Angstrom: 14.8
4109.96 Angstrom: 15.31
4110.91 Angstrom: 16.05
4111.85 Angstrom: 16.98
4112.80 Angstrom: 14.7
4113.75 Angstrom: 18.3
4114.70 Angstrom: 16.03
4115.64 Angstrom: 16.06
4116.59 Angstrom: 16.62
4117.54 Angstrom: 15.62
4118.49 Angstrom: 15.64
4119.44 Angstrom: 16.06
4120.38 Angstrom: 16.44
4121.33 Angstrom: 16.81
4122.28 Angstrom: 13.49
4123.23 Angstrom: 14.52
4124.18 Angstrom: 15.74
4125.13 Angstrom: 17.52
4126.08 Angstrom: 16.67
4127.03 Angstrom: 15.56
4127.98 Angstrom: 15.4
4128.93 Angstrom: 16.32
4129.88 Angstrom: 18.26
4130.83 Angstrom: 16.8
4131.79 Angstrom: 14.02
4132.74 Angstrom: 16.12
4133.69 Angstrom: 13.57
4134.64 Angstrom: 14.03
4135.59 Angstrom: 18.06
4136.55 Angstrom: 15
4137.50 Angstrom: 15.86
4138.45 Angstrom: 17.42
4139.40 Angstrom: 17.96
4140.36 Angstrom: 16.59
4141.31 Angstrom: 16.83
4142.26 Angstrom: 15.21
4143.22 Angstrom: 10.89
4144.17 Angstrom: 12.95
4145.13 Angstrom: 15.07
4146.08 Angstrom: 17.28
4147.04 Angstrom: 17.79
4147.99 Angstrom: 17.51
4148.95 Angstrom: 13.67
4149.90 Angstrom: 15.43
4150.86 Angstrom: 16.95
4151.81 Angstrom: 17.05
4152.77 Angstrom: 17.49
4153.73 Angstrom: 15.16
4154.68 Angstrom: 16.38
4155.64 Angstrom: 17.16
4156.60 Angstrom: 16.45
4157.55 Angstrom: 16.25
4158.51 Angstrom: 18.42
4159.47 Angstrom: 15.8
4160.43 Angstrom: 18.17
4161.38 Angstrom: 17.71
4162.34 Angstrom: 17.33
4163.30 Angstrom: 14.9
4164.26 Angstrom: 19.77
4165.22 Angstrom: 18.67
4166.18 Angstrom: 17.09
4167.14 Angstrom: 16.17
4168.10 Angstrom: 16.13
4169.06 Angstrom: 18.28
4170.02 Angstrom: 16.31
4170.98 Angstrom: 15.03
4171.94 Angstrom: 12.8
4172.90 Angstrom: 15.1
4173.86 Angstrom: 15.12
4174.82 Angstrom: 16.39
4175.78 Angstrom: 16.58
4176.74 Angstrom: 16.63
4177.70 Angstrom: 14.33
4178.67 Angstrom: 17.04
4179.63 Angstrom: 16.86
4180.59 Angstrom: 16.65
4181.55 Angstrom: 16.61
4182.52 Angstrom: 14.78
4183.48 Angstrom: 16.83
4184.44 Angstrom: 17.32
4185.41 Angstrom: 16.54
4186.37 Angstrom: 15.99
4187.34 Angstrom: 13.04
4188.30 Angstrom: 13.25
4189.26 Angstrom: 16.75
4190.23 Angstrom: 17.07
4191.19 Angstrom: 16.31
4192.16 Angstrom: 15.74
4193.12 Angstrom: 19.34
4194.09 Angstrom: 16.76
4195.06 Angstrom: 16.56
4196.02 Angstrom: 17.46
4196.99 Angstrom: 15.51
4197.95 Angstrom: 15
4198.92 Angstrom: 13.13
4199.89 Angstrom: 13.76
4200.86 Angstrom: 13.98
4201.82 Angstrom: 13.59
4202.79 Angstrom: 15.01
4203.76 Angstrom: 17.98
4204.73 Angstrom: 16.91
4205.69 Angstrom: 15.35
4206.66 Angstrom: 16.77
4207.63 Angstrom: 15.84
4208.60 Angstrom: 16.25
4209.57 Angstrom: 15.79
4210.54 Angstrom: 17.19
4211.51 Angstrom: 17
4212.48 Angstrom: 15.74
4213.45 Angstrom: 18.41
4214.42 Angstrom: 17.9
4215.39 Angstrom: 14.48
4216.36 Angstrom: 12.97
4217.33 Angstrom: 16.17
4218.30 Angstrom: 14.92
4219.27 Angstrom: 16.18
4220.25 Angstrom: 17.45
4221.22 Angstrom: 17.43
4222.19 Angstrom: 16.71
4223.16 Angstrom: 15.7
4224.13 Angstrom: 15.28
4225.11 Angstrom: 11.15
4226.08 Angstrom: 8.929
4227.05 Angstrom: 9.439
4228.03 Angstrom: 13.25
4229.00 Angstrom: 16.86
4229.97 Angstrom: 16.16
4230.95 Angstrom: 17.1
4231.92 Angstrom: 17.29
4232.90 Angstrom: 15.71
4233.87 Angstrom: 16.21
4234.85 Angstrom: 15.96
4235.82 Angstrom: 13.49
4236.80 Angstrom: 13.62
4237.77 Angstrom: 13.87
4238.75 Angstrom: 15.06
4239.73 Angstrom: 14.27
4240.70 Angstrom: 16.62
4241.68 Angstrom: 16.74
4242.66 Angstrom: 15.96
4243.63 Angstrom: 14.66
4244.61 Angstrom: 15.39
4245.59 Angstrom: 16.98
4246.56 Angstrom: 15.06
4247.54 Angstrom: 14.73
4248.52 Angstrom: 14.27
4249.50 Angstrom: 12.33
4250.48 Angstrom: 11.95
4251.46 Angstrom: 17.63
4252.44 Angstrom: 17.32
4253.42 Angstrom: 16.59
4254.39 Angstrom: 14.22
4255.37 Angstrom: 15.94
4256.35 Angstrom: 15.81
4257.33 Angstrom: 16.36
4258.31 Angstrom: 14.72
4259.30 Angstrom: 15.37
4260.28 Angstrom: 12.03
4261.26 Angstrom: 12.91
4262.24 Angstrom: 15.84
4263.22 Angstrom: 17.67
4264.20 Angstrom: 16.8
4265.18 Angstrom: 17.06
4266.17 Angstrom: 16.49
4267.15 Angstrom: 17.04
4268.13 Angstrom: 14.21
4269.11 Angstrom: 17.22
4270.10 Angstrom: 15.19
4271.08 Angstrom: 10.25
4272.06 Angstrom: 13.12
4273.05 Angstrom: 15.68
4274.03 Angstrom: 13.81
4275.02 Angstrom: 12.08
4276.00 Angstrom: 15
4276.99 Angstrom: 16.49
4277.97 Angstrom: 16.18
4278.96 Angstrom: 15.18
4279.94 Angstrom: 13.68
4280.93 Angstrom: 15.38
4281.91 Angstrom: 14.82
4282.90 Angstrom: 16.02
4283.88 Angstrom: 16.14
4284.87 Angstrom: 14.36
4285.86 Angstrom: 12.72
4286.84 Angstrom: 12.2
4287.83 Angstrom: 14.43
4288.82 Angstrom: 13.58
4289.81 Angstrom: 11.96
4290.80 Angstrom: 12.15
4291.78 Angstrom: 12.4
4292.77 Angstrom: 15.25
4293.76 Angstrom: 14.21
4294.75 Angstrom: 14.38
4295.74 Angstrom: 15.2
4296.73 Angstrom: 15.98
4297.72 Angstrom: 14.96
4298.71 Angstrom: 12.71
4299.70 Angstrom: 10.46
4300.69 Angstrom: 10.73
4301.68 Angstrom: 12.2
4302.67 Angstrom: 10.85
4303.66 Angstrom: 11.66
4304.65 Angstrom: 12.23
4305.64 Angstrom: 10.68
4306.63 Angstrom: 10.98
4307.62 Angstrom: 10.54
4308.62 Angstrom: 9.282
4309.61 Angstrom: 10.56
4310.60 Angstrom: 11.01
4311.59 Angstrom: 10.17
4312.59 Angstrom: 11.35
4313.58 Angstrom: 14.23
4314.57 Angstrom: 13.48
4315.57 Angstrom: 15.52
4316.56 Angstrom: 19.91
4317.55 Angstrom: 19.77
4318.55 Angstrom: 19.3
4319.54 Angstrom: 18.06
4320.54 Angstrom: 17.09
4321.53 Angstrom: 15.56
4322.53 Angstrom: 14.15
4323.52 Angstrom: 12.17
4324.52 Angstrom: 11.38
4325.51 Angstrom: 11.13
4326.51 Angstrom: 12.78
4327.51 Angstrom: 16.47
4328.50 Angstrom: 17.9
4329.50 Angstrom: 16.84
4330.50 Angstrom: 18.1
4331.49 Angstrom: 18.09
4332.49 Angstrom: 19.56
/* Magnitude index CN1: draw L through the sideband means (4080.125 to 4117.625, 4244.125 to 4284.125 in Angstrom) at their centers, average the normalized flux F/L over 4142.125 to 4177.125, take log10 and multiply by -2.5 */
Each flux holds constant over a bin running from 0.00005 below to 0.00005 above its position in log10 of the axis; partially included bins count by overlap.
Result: -0.05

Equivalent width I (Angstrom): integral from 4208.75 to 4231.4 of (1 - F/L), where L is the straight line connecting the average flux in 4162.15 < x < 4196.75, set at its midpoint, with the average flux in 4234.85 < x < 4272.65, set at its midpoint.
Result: 0.5 Angstrom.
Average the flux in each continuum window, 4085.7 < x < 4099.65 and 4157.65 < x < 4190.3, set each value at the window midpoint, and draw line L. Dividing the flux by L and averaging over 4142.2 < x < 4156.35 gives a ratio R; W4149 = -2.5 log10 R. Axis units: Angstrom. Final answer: 0.03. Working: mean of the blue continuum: 16.1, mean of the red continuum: 16.3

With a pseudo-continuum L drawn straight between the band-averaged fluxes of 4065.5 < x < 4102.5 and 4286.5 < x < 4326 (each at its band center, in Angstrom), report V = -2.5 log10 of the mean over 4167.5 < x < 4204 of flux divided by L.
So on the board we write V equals -0.093 mag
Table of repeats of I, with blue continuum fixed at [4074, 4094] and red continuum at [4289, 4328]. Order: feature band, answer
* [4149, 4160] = -0.9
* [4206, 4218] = -1.3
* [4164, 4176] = -1.0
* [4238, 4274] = -3.1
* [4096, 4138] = 0.8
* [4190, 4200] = -0.9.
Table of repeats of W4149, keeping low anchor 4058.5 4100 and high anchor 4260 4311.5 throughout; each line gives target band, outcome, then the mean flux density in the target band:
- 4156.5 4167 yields -0.172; 17.3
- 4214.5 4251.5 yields -0.058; 14.9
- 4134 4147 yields -0.050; 15.7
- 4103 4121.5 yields -0.043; 15.8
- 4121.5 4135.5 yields -0.042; 15.7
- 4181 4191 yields -0.091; 15.8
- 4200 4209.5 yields -0.091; 15.7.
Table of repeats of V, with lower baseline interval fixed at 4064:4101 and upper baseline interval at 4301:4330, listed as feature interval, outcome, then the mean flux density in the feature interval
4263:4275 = -0.08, 15.2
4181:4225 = -0.09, 15.9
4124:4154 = -0.05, 15.9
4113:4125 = -0.04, 16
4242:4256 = -0.07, 15.2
